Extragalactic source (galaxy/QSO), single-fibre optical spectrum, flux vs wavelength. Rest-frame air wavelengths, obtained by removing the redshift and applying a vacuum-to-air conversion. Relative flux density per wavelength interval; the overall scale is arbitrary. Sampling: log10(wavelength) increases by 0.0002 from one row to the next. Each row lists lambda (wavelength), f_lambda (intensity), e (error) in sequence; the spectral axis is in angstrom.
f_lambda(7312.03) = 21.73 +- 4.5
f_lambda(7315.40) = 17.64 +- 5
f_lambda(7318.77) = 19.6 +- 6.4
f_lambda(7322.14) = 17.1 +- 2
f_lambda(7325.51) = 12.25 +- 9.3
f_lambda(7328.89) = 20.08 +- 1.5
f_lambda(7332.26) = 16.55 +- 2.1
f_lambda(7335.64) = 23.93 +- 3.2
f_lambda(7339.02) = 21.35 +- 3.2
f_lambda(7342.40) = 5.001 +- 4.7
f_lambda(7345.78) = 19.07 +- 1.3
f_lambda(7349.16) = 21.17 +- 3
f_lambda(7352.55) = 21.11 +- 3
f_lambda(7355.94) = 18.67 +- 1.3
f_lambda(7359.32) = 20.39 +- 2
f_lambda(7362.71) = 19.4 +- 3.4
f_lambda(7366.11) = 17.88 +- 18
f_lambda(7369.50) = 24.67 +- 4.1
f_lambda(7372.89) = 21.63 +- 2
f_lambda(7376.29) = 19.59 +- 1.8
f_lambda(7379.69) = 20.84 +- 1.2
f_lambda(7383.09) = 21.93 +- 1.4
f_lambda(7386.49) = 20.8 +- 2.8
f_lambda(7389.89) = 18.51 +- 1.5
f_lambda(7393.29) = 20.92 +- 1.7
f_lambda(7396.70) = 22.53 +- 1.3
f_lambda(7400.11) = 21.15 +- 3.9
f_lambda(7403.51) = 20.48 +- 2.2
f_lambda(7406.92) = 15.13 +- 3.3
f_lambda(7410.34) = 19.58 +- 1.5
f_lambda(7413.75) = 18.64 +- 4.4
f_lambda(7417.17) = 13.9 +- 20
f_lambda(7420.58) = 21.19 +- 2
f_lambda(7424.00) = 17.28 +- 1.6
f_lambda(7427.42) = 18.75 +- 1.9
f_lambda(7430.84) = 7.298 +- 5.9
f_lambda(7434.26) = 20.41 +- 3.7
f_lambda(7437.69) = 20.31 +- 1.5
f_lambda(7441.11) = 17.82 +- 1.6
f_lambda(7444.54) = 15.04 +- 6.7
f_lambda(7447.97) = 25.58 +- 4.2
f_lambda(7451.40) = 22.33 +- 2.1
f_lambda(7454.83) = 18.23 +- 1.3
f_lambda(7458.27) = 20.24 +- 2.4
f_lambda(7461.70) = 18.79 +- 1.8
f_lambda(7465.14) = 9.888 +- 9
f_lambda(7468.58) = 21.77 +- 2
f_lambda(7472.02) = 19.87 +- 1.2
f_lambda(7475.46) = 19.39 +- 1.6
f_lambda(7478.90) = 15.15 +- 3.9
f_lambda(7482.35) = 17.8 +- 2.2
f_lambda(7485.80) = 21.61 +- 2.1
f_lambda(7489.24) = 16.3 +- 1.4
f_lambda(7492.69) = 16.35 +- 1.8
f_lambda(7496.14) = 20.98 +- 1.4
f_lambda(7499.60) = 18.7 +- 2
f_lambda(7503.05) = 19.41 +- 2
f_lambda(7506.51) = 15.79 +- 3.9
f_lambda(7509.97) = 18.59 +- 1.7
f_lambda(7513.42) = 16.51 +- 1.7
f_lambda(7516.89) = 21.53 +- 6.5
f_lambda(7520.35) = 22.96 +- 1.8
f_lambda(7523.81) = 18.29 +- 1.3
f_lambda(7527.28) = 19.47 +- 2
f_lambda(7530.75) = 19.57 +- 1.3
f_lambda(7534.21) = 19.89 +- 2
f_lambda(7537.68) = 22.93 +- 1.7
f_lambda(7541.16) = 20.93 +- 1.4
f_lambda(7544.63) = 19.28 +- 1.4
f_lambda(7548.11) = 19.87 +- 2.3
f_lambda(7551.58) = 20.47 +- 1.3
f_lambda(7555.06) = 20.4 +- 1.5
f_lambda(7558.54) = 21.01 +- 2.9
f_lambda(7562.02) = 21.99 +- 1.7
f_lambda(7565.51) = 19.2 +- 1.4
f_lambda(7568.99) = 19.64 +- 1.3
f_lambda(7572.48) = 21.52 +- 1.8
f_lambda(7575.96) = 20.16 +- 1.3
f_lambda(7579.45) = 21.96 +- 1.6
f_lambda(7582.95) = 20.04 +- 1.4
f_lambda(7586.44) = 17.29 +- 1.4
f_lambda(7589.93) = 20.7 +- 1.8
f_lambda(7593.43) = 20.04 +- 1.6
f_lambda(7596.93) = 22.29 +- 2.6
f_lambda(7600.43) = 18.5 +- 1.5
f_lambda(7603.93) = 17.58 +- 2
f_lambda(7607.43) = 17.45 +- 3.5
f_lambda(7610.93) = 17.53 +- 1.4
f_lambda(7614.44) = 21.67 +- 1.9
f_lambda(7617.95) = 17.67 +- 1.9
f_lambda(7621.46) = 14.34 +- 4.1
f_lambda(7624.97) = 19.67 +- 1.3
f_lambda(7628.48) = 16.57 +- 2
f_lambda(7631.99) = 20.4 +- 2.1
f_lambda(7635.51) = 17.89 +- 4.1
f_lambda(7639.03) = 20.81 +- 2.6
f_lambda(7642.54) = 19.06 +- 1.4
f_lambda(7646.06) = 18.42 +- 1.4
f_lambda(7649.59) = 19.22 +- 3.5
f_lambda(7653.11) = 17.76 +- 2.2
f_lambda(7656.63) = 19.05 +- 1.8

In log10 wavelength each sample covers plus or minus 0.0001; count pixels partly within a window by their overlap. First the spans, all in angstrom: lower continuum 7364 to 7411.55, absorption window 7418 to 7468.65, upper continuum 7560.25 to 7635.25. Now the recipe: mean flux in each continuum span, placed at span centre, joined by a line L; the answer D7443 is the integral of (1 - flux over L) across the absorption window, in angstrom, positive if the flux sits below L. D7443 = 5.0 angstrom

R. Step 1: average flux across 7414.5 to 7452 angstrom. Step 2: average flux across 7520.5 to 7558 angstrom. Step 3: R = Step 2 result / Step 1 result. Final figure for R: 1.12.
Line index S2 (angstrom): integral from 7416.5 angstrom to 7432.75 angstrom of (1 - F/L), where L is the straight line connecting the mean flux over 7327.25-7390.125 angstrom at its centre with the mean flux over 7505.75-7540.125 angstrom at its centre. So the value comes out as 3.15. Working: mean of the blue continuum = 19.6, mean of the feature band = 15.9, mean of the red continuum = 19.7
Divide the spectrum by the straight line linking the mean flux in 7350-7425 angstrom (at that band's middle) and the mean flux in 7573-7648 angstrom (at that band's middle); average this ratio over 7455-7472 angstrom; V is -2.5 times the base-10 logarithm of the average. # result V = 0.096 mag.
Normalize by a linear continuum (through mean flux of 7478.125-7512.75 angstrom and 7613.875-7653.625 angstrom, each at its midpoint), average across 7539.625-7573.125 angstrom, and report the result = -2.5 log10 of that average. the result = -0.12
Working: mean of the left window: 18.1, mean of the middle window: 20.4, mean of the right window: 18.6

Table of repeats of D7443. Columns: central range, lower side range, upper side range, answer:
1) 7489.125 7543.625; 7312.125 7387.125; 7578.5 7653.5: -1.0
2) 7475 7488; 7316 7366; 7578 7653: 0.2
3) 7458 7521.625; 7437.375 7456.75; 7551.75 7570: 5.2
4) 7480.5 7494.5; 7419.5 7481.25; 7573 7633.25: 0.3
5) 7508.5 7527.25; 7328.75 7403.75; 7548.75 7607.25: 0.4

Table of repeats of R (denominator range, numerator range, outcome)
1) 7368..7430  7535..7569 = 1.05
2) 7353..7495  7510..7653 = 1.03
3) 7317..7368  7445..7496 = 1.03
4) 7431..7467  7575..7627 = 1.04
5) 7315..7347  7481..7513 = 1.06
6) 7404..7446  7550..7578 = 1.19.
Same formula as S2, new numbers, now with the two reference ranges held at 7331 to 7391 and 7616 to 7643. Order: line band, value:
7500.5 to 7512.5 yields 0.6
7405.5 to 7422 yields 1.4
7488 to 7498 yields 0.5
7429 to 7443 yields 2.0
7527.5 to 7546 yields -1.7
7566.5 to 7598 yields -3.1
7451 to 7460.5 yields -0.4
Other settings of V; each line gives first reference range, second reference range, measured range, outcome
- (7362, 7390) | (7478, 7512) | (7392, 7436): 0.10 mag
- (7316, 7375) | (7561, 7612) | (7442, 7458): -0.05 mag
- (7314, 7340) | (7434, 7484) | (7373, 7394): -0.10 mag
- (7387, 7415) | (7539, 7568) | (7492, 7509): 0.10 mag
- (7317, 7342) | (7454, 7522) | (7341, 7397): -0.09 mag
